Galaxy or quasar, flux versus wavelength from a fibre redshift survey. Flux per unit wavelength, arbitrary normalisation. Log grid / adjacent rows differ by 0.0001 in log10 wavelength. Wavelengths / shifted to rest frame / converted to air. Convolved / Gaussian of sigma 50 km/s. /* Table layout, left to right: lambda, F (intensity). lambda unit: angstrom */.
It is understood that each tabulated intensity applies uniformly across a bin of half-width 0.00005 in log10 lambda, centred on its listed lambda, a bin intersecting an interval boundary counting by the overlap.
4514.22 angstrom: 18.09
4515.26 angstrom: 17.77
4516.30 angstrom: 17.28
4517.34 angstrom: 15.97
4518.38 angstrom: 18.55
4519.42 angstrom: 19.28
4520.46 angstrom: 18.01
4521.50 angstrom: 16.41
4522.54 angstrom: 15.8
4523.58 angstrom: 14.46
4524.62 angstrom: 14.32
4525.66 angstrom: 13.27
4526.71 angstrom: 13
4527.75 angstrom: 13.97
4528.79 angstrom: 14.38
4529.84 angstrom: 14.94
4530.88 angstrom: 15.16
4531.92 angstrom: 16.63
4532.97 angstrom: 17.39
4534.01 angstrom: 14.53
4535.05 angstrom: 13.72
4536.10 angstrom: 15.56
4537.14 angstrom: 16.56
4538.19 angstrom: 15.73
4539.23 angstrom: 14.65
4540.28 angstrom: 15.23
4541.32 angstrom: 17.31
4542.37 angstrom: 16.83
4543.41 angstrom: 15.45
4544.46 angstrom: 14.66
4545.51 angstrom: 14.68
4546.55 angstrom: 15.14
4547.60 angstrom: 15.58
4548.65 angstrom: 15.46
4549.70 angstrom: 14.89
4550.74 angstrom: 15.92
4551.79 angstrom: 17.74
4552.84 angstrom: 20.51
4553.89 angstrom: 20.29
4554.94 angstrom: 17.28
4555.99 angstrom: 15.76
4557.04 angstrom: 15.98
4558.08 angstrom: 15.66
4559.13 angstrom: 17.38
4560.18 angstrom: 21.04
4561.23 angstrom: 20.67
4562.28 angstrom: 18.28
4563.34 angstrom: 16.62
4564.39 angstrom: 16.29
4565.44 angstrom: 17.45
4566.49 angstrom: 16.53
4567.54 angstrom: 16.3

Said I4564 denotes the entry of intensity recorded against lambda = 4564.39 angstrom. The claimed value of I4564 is 16.29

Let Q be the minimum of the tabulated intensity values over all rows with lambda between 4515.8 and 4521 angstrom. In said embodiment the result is 15.97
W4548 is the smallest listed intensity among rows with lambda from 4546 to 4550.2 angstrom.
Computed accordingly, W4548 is 14.89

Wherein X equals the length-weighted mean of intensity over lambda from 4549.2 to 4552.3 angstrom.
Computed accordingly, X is 16.2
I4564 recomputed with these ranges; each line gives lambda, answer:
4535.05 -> 13.72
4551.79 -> 17.74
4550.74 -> 15.92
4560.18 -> 21.04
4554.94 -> 17.28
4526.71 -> 13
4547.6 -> 15.58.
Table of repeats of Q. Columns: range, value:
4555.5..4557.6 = 15.76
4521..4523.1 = 15.8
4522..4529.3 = 13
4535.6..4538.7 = 15.56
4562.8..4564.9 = 16.29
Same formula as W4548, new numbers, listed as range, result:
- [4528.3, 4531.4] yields 14.38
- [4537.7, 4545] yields 14.65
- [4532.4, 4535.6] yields 13.72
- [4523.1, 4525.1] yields 14.32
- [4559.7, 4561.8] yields 20.67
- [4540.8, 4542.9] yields 16.83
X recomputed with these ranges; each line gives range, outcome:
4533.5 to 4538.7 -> 15.2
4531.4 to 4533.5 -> 17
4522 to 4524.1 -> 15.2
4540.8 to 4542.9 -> 17.1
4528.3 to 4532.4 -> 15.3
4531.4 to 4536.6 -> 15.6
